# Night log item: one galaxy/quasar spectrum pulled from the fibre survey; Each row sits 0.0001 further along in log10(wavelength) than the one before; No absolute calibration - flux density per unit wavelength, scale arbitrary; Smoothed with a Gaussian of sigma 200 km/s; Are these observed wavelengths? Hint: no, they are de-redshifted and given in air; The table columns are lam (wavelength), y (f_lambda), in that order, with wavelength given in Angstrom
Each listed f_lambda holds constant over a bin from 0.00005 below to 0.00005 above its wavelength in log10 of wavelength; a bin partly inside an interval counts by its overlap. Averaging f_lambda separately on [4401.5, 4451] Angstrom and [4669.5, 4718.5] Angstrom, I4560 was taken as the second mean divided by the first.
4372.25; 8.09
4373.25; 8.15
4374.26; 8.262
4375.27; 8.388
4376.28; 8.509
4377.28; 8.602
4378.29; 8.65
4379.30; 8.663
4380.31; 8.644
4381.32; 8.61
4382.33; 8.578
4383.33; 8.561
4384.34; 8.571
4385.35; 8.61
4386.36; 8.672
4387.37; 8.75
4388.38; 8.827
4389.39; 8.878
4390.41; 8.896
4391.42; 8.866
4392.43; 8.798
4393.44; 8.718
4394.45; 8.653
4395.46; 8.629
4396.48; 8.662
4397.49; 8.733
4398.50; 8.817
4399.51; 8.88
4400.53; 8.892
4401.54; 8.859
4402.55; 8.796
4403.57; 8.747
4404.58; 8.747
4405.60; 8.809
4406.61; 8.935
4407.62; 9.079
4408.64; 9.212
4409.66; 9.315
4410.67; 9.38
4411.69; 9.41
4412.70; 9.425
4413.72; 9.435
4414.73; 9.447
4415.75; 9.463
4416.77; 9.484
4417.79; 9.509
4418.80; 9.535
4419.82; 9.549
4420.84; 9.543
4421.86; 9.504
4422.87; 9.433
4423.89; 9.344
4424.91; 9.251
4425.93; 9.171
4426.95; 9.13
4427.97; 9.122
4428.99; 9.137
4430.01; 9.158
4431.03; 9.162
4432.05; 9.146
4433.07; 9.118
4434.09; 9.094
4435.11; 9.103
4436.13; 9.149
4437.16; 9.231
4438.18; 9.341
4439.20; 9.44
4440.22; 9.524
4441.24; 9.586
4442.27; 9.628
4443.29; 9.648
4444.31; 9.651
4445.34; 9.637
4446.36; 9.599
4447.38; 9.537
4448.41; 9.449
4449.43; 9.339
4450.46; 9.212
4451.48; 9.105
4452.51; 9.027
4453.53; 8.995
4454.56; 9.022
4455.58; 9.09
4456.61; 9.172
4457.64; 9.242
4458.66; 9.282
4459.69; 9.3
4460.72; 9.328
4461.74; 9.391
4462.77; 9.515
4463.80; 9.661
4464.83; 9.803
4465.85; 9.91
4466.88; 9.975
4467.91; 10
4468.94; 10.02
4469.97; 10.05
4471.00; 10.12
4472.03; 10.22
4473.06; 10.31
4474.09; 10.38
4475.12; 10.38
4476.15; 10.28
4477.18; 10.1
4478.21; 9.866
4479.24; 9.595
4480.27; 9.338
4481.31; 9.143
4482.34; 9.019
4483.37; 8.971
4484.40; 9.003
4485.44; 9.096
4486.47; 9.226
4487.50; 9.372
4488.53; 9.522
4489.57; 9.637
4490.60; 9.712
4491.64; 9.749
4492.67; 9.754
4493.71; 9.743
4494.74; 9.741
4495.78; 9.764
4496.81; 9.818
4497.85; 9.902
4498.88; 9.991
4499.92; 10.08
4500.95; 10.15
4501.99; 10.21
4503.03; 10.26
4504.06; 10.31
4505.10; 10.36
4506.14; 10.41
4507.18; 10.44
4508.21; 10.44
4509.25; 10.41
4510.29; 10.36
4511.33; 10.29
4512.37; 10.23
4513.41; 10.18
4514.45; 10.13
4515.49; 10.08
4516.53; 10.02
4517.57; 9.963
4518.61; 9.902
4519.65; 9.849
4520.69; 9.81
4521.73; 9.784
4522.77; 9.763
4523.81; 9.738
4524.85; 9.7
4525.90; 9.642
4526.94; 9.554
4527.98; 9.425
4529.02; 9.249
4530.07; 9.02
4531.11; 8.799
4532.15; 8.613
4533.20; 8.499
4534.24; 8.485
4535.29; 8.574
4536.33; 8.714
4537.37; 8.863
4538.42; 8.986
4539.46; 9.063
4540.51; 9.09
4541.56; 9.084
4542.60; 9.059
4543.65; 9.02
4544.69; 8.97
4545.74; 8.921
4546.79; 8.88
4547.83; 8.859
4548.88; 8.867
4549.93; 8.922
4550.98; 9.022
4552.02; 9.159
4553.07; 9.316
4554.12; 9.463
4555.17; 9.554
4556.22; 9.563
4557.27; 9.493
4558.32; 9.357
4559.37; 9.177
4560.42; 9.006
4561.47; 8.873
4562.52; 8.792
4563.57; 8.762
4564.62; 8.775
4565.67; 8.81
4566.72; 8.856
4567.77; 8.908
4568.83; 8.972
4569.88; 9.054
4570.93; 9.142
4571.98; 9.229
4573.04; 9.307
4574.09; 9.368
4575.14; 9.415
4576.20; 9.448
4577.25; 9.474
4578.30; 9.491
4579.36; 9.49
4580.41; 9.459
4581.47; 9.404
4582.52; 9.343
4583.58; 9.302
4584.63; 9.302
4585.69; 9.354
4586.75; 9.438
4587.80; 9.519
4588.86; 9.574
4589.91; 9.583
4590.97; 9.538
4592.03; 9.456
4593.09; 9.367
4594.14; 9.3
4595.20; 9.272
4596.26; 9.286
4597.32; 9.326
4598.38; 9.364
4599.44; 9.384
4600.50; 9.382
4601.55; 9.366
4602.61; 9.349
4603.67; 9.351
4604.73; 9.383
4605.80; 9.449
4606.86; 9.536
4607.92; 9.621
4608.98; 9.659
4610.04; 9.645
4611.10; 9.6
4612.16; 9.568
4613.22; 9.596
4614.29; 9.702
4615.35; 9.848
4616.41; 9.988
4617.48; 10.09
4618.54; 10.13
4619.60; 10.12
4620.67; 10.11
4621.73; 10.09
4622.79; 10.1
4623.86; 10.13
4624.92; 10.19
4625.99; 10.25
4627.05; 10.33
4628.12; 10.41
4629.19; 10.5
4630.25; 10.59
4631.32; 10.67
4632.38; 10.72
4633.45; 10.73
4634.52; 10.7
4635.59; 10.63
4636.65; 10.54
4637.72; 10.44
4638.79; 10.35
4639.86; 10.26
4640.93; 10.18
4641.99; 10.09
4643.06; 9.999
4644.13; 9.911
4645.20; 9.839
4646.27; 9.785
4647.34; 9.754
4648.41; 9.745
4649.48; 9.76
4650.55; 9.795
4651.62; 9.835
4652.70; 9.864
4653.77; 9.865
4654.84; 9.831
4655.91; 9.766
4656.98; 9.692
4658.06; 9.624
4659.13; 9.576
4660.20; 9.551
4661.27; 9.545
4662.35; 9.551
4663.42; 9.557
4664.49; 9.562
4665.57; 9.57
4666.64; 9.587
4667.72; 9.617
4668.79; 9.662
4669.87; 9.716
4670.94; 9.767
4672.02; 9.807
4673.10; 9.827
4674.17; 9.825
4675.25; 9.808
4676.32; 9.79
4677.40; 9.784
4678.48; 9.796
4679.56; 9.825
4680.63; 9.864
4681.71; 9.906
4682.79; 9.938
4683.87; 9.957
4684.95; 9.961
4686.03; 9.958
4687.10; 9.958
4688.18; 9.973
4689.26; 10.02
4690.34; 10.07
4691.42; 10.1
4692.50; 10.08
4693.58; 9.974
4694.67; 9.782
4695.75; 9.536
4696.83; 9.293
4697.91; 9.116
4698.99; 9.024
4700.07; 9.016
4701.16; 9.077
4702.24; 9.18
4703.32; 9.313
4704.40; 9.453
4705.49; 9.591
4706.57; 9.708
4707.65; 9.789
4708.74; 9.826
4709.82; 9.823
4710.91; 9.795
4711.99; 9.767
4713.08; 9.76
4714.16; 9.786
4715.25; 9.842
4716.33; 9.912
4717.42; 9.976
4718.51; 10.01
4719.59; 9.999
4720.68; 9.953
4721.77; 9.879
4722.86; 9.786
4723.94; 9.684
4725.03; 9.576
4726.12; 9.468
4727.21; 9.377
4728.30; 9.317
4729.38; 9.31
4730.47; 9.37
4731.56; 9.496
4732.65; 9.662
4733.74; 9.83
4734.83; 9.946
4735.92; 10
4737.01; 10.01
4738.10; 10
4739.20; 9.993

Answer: 1.05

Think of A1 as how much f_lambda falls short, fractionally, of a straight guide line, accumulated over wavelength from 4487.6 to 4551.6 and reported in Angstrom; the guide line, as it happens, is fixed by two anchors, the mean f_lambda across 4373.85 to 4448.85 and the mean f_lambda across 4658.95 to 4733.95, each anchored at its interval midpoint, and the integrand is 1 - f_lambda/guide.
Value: -1.9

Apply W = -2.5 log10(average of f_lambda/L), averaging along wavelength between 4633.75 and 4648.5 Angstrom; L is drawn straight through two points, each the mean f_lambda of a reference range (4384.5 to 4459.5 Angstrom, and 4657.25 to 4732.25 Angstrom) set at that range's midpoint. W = -0.065 mag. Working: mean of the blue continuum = 9.16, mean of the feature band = 10.2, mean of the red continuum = 9.69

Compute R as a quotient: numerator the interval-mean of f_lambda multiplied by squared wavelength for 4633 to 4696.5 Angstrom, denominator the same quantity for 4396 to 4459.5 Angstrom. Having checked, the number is 1.19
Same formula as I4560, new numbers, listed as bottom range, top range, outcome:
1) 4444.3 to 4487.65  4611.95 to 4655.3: 1.06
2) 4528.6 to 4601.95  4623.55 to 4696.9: 1.09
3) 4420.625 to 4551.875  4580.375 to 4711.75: 1.03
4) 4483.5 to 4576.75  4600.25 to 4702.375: 1.04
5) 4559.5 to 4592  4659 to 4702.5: 1.05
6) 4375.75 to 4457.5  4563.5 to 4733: 1.07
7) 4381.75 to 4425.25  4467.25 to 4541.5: 1.07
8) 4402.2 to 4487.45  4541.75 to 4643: 1.02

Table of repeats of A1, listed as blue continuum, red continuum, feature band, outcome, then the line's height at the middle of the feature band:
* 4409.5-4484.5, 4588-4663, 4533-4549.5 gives 1.36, 9.68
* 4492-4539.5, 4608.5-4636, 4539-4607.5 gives 4.96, 9.96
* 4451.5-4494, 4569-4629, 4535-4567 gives 1.86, 9.59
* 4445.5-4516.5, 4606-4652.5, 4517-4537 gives 1.09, 9.85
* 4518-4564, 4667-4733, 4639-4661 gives -0.70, 9.54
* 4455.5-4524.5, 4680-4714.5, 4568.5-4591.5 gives 0.94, 9.78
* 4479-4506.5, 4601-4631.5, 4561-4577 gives 1.25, 9.82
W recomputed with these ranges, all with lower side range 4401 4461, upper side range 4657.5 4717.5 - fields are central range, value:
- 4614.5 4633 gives -0.07 mag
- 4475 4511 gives -0.05 mag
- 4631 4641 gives -0.10 mag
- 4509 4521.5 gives -0.07 mag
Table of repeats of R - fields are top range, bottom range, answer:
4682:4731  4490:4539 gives 1.08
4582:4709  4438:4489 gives 1.11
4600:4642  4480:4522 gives 1.07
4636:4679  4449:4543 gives 1.10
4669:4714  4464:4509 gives 1.08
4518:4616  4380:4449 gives 1.09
